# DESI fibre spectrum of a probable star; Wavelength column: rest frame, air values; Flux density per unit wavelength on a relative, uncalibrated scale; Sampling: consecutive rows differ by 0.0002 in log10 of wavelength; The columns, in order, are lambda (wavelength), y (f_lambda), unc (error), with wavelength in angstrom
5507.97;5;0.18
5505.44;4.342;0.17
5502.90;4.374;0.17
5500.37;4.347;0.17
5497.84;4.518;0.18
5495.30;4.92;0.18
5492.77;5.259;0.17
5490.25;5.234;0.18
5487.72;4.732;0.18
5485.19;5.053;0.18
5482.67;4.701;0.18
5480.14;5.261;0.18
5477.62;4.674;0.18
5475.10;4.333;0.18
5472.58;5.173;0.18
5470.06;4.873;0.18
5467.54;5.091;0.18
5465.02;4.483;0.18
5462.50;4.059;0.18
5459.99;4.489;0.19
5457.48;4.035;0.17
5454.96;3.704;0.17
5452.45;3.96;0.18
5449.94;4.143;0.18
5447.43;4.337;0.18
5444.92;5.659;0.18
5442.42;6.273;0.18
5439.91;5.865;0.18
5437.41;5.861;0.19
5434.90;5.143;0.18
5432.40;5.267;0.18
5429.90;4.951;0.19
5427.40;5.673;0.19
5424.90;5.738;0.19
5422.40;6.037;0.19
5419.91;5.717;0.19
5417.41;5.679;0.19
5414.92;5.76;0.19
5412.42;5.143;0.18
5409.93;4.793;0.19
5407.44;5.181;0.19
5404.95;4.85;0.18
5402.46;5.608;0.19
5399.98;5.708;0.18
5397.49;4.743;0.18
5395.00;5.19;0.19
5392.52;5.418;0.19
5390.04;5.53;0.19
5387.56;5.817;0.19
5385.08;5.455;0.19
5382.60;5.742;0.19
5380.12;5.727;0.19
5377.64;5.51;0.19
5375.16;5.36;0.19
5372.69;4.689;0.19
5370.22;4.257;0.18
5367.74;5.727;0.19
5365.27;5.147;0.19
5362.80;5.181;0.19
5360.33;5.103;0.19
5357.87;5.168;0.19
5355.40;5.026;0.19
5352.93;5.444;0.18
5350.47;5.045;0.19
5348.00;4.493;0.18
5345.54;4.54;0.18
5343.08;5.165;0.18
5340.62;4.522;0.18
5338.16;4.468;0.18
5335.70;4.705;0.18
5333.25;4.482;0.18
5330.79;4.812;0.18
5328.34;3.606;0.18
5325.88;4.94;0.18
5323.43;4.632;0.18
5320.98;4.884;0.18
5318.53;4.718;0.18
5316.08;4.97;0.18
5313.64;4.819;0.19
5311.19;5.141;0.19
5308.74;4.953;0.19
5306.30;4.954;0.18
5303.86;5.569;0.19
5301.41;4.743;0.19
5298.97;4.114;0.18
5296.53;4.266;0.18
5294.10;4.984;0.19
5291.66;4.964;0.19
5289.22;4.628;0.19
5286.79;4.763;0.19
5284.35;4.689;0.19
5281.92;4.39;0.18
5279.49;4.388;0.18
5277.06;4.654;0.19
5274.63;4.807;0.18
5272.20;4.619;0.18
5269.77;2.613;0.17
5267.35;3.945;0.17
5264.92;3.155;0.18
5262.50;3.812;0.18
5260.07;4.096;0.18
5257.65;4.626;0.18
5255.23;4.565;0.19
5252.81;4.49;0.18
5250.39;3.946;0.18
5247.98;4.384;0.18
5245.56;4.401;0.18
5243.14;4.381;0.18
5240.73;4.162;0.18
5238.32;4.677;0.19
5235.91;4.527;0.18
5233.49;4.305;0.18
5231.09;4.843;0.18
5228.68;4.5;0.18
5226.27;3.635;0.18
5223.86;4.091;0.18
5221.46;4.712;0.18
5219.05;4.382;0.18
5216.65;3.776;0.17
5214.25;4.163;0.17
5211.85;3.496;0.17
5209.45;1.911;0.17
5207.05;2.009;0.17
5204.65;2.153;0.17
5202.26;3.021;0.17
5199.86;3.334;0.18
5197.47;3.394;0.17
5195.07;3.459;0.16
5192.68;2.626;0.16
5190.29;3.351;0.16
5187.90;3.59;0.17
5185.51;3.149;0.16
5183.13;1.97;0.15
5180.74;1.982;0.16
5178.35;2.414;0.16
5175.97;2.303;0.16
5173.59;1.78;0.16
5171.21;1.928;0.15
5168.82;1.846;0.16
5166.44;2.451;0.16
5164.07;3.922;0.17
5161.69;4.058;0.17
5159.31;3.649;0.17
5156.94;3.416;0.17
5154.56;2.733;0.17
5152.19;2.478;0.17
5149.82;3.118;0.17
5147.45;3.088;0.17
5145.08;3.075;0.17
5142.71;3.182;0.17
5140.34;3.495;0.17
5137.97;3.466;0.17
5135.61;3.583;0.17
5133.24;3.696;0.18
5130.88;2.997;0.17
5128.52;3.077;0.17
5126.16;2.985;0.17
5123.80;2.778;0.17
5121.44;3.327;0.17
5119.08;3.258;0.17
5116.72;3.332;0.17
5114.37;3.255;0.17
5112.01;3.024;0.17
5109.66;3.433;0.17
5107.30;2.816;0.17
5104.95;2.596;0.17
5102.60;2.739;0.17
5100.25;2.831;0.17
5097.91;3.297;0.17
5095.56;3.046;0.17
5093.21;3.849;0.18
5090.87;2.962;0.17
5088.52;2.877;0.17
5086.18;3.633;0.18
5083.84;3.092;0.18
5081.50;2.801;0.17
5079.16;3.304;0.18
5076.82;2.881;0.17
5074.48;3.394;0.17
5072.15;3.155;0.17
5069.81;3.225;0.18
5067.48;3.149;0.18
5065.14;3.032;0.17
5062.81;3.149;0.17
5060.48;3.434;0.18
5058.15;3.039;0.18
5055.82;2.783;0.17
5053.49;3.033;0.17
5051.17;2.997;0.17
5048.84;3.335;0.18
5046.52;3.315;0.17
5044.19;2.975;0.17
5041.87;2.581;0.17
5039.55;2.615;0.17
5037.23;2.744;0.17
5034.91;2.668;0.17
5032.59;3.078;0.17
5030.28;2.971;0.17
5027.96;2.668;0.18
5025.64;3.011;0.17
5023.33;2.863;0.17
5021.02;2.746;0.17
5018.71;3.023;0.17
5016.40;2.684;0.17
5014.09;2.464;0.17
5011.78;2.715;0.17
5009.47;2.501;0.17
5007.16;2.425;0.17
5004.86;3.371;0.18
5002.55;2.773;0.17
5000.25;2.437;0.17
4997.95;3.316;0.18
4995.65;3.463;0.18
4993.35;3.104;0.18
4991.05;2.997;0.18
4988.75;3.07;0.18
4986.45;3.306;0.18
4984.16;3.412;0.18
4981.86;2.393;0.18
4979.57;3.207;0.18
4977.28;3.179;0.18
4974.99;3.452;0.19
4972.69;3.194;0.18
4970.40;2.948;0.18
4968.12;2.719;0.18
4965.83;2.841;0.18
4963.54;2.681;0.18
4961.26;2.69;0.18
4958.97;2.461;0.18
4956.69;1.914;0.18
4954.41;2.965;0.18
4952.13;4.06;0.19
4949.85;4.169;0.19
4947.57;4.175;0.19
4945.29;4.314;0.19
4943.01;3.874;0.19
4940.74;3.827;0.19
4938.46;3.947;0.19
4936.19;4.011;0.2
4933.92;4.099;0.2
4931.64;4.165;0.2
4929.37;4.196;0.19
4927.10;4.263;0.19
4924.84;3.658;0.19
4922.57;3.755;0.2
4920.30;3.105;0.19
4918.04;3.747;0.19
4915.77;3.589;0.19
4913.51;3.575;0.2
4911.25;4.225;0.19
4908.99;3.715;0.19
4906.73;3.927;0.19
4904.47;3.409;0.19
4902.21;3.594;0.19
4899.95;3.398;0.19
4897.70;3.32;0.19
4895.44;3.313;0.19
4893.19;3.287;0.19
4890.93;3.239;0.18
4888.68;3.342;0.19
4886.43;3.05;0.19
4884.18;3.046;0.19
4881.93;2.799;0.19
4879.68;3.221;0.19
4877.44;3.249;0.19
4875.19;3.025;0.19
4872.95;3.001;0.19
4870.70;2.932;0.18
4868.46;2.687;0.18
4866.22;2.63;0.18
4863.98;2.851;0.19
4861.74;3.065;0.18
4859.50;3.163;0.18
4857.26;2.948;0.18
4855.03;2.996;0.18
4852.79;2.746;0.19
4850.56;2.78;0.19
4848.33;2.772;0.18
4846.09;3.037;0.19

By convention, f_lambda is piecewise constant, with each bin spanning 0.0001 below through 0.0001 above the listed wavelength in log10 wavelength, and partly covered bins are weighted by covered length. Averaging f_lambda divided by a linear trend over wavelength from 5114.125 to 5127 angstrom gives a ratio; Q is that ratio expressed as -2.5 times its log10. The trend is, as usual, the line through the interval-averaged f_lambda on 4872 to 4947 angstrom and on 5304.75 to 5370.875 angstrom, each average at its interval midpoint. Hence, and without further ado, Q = 0.32 mag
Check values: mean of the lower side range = 3.59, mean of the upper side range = 4.86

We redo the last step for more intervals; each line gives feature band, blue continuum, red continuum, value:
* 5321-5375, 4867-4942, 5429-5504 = -0.07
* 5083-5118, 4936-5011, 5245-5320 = 0.19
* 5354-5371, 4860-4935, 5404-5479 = -0.07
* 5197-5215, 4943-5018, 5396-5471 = 0.37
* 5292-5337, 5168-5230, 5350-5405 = -0.06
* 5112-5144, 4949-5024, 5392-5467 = 0.12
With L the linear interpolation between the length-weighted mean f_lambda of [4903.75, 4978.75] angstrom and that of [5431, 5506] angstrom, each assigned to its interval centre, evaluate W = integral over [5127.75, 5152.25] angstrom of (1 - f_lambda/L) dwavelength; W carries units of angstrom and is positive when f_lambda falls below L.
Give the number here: 4.7 angstrom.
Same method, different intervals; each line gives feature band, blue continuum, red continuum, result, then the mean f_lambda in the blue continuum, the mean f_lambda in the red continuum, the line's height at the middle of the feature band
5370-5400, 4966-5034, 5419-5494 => -4.3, 2.95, 4.99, 4.67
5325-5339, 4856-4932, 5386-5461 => 1.1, 3.36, 5.21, 4.89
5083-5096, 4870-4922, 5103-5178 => -0.7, 3.36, 3.03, 3.1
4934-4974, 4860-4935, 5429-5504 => 2.1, 3.41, 4.83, 3.55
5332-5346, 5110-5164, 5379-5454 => 0.4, 3.25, 5.36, 4.77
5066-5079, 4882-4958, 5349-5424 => 3.2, 3.63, 5.32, 4.18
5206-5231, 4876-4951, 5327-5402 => 4.8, 3.65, 5.07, 4.61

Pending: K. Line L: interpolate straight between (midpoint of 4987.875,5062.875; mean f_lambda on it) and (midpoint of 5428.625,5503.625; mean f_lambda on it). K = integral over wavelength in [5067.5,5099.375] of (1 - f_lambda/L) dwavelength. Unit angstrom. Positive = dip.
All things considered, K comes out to -0.2 angstrom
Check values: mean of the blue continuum 2.92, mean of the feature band 3.19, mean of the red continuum 4.83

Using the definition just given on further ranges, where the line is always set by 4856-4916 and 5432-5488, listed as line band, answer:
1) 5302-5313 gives -1.76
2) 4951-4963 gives 2.19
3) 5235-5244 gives -0.47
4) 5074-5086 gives 2.08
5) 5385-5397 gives -2.08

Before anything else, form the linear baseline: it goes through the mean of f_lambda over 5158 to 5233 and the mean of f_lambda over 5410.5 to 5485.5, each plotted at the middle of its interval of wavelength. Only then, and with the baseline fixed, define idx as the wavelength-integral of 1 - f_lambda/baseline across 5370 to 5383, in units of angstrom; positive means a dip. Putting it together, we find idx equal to -2.2 angstrom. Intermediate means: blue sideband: 3.17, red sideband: 5.03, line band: 5.26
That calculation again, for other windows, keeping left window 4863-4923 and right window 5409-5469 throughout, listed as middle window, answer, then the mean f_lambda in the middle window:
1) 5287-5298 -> -0.2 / 4.7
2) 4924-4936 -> -2.3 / 4.08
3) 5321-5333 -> 0.4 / 4.53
